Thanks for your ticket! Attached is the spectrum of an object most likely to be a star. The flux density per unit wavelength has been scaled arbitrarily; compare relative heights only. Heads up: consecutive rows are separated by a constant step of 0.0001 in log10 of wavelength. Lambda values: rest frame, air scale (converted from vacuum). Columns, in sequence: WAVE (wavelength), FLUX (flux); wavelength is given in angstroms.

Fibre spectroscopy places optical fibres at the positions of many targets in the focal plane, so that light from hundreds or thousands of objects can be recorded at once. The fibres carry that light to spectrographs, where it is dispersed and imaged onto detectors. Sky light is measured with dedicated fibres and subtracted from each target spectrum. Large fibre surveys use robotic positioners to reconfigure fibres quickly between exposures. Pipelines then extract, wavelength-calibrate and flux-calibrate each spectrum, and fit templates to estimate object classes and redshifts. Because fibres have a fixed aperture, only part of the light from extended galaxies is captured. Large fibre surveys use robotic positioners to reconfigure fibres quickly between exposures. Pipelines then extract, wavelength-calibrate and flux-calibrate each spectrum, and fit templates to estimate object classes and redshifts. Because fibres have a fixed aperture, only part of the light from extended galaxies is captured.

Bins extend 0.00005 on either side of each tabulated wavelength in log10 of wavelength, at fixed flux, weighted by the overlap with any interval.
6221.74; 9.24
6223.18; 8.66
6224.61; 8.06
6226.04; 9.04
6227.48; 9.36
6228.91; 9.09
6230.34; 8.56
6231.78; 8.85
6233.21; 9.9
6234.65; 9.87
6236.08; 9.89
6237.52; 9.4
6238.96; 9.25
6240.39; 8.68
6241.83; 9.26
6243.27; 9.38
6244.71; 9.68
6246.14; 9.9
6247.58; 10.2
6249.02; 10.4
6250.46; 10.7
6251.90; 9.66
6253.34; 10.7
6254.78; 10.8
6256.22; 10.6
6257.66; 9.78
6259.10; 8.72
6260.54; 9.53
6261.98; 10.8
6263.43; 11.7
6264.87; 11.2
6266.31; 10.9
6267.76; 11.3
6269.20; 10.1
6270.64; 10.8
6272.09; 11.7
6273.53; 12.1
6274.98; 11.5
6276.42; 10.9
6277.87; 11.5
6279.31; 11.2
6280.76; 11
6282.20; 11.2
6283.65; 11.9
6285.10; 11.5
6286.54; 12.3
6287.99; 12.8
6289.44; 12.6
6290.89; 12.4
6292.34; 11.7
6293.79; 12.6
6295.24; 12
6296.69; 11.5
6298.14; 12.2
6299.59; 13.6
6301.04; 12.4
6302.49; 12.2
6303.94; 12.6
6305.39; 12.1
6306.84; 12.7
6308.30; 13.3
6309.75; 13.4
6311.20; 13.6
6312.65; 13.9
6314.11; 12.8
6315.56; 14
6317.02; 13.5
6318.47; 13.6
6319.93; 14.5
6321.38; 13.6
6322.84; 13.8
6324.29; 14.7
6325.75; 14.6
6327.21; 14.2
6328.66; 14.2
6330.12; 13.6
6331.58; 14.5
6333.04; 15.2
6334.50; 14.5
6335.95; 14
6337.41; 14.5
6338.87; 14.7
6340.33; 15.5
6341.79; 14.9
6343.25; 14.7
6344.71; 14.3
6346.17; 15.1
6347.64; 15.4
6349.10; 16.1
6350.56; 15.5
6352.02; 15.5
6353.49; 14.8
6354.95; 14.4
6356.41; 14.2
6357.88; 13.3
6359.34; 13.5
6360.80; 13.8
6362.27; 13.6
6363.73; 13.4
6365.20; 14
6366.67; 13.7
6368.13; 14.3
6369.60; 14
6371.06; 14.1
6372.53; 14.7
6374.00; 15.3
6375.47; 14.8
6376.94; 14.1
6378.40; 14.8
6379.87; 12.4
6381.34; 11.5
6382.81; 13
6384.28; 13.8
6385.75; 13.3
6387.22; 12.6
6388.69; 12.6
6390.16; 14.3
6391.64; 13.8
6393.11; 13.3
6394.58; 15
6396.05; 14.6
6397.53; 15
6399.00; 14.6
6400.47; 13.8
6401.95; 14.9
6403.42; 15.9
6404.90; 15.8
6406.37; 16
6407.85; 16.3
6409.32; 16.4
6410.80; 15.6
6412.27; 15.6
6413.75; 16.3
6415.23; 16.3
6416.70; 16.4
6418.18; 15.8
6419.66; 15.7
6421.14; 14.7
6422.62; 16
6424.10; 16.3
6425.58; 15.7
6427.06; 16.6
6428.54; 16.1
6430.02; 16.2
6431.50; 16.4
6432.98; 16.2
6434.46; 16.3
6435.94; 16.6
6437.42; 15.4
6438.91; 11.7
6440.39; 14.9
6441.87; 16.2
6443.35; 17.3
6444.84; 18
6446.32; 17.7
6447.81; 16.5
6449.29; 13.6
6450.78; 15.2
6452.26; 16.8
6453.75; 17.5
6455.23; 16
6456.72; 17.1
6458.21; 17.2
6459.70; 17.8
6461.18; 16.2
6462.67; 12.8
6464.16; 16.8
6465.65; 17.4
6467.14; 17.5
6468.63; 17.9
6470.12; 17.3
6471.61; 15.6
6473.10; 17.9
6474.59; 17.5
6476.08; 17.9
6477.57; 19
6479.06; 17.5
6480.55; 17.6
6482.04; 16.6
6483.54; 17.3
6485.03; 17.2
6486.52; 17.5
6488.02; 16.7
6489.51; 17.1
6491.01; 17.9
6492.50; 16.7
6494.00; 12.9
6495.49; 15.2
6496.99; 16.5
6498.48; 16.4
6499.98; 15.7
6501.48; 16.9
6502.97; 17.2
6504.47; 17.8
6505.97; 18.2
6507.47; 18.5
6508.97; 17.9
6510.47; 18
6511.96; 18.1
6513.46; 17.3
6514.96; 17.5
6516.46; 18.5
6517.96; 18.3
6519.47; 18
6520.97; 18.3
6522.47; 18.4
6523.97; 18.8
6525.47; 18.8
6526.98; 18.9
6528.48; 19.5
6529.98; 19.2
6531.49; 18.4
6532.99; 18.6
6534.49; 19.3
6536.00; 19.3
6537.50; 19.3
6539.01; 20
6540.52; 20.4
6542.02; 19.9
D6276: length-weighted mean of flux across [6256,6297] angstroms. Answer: 11.3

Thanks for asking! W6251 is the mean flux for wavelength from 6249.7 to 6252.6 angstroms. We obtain 10.2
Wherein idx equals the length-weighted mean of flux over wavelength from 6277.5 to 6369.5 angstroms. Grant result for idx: 13.6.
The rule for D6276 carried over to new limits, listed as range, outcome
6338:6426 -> 14.7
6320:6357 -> 14.7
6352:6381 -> 14.1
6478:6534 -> 17.6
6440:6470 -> 16.6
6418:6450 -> 15.9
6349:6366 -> 14.3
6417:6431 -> 15.9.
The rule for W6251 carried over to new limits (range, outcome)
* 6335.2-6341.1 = 14.7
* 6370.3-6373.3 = 14.4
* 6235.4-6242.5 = 9.29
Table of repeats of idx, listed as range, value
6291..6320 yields 12.9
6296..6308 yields 12.4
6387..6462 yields 15.7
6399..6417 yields 15.7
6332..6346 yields 14.7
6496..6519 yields 17.5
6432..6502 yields 16.5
